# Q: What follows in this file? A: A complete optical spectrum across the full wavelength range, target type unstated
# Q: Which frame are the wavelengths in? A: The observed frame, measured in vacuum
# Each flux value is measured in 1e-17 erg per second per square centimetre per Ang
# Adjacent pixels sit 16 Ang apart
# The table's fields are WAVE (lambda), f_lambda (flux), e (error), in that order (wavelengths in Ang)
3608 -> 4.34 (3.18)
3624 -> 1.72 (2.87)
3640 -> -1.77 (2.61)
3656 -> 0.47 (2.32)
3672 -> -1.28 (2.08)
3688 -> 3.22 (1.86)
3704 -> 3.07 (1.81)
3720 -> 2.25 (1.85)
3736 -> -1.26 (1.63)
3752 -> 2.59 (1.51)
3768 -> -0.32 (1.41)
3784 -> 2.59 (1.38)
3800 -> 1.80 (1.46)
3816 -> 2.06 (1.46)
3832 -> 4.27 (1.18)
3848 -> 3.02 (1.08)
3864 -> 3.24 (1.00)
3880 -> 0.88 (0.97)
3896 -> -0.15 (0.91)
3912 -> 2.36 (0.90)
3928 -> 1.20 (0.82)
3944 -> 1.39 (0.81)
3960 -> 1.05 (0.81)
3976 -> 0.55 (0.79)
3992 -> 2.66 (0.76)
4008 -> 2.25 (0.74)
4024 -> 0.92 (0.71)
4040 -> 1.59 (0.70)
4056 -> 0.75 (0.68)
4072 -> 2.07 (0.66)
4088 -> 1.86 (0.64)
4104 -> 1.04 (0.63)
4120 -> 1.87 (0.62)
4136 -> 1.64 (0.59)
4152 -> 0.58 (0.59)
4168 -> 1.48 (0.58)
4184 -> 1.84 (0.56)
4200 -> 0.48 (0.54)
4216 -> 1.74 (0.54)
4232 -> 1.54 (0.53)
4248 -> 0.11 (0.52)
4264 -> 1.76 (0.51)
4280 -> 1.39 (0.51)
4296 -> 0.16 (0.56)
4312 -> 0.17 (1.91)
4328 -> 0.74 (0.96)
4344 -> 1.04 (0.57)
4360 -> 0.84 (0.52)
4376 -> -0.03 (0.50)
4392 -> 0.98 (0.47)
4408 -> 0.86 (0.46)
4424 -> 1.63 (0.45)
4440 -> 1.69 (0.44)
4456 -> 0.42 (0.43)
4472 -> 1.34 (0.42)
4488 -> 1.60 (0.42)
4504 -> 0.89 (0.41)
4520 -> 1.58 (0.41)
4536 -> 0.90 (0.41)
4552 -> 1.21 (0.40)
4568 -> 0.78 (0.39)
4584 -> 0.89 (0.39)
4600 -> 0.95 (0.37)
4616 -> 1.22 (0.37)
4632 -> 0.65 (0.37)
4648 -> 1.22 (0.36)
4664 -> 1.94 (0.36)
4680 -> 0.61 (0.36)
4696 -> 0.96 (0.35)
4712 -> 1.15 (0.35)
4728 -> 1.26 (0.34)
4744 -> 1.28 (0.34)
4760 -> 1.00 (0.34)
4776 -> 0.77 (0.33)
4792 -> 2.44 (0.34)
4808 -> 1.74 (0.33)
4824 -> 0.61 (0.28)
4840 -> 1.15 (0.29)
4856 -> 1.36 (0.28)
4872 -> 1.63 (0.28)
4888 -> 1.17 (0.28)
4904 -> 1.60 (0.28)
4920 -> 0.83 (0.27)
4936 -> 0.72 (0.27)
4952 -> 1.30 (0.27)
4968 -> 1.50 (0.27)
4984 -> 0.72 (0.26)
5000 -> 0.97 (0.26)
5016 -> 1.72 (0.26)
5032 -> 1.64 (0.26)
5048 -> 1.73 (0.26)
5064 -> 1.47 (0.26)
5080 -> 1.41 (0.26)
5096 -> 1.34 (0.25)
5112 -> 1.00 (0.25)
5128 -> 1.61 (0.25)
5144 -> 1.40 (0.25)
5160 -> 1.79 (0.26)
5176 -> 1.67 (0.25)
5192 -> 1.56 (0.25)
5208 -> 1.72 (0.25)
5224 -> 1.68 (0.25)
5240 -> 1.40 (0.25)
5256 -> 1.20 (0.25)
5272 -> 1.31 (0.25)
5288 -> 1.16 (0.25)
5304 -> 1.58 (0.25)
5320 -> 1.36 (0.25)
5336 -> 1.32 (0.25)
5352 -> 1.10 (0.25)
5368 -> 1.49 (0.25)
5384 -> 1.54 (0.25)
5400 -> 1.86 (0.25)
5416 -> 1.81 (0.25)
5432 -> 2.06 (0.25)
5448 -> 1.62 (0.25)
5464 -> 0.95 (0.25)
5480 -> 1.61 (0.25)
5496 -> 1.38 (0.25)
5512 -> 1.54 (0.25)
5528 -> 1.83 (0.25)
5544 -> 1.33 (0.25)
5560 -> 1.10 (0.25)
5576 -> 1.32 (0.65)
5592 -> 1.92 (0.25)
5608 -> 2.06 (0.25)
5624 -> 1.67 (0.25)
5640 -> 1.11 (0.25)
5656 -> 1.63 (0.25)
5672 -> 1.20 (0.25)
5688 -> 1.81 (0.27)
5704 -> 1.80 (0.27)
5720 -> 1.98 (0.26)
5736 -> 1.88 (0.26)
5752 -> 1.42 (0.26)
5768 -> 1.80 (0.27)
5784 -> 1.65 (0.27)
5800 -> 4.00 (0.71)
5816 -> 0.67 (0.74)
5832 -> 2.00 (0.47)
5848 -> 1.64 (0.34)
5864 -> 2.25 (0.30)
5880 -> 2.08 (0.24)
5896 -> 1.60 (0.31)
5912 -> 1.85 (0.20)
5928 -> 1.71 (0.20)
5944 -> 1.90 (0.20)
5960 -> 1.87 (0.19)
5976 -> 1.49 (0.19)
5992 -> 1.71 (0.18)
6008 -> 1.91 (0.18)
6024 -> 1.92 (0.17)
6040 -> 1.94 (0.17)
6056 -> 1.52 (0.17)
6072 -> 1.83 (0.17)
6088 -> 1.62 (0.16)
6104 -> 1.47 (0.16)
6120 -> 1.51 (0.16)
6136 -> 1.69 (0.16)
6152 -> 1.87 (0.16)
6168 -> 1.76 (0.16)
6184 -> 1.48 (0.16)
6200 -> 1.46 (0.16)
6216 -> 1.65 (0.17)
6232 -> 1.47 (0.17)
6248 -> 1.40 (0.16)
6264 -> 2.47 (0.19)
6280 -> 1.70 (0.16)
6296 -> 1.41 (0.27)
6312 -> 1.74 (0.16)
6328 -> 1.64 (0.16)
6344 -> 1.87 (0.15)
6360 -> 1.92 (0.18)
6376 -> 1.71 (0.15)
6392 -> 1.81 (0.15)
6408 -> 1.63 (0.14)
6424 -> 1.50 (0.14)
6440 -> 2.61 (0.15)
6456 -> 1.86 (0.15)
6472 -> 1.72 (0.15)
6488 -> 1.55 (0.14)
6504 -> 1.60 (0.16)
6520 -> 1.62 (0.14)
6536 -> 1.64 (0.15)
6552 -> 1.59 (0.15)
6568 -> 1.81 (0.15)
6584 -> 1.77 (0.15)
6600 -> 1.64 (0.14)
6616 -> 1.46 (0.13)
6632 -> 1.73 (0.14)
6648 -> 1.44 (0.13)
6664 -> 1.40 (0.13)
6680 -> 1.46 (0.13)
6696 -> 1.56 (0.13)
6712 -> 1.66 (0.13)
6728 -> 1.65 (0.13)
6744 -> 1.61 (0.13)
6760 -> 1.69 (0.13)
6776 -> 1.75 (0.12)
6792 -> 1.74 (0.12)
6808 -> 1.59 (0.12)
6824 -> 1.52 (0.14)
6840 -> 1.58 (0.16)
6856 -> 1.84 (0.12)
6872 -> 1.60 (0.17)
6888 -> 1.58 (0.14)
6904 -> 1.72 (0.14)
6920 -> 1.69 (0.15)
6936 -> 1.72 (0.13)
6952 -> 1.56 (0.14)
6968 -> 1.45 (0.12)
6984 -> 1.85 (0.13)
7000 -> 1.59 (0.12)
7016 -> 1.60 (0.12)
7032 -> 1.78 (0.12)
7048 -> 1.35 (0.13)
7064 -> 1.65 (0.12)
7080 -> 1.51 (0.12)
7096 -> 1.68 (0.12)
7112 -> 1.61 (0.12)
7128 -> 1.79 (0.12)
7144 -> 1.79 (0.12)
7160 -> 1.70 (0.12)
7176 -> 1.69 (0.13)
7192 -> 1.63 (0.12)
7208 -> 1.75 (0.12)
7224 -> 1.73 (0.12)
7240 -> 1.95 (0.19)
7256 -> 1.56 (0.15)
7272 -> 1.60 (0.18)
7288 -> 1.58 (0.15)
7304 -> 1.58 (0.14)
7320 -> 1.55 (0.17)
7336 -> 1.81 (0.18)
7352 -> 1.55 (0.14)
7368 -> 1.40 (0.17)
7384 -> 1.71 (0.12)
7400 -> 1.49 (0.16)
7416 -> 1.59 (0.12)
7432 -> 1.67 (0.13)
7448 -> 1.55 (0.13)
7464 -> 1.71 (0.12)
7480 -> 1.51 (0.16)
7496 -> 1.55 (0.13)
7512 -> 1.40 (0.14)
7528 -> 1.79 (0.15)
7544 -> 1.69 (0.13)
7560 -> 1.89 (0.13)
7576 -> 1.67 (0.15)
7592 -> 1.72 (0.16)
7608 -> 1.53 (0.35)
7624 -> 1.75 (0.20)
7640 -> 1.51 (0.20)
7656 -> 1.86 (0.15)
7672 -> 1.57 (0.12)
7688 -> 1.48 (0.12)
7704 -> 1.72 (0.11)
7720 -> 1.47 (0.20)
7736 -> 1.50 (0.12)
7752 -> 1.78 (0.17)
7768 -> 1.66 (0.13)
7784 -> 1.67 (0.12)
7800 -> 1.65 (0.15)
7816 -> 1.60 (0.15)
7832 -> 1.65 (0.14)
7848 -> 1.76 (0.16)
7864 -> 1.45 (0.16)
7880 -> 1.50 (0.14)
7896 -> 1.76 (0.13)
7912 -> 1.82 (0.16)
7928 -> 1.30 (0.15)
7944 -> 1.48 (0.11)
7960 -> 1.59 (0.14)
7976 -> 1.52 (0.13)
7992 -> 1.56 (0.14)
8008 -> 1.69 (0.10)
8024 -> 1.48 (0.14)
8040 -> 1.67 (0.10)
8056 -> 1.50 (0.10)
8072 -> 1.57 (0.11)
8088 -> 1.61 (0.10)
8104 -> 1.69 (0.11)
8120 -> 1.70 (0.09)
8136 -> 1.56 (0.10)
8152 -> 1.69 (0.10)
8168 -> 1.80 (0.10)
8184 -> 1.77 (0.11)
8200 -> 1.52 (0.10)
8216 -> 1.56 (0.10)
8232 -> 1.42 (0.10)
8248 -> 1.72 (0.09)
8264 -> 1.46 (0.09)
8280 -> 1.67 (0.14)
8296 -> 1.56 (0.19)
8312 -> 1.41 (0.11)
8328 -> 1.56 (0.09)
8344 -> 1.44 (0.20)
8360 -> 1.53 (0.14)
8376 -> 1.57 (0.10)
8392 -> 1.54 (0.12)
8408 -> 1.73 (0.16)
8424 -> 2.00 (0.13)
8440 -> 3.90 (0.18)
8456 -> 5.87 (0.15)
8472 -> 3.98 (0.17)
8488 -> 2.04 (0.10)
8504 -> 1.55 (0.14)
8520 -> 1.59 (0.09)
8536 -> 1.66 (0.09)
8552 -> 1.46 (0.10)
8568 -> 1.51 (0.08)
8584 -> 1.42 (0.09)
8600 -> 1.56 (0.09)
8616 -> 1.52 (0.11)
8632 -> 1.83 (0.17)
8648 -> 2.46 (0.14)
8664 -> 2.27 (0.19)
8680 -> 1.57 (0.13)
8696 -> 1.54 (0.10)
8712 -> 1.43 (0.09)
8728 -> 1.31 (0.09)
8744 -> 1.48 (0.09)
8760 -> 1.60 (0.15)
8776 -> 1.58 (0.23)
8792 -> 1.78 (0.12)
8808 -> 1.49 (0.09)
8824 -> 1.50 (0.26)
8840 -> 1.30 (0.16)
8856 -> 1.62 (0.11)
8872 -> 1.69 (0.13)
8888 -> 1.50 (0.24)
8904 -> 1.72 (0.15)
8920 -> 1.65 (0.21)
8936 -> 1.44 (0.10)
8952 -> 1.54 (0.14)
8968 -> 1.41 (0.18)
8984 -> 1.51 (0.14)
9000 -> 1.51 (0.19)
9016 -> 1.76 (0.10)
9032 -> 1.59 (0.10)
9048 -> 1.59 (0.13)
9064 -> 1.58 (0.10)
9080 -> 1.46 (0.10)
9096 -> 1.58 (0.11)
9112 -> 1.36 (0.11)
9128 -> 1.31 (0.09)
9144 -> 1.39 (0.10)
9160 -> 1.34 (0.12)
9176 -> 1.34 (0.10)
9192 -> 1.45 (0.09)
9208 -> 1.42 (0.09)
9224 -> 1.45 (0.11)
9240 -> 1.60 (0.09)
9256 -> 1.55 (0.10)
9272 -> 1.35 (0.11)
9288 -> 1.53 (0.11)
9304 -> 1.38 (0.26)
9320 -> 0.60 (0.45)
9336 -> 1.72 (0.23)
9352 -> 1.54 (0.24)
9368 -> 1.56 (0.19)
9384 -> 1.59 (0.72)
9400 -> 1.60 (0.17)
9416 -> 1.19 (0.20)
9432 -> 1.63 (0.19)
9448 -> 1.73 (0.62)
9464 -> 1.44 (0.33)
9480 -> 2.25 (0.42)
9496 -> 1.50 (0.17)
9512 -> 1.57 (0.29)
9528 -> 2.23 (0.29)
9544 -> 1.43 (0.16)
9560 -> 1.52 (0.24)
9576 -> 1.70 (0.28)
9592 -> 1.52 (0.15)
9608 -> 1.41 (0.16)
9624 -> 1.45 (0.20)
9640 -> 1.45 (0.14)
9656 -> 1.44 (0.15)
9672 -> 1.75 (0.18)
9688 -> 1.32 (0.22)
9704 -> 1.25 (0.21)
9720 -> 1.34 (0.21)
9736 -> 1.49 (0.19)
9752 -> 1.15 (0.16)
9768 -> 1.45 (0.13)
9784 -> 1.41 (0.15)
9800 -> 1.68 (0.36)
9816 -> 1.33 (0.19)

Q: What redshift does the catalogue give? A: 0.287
